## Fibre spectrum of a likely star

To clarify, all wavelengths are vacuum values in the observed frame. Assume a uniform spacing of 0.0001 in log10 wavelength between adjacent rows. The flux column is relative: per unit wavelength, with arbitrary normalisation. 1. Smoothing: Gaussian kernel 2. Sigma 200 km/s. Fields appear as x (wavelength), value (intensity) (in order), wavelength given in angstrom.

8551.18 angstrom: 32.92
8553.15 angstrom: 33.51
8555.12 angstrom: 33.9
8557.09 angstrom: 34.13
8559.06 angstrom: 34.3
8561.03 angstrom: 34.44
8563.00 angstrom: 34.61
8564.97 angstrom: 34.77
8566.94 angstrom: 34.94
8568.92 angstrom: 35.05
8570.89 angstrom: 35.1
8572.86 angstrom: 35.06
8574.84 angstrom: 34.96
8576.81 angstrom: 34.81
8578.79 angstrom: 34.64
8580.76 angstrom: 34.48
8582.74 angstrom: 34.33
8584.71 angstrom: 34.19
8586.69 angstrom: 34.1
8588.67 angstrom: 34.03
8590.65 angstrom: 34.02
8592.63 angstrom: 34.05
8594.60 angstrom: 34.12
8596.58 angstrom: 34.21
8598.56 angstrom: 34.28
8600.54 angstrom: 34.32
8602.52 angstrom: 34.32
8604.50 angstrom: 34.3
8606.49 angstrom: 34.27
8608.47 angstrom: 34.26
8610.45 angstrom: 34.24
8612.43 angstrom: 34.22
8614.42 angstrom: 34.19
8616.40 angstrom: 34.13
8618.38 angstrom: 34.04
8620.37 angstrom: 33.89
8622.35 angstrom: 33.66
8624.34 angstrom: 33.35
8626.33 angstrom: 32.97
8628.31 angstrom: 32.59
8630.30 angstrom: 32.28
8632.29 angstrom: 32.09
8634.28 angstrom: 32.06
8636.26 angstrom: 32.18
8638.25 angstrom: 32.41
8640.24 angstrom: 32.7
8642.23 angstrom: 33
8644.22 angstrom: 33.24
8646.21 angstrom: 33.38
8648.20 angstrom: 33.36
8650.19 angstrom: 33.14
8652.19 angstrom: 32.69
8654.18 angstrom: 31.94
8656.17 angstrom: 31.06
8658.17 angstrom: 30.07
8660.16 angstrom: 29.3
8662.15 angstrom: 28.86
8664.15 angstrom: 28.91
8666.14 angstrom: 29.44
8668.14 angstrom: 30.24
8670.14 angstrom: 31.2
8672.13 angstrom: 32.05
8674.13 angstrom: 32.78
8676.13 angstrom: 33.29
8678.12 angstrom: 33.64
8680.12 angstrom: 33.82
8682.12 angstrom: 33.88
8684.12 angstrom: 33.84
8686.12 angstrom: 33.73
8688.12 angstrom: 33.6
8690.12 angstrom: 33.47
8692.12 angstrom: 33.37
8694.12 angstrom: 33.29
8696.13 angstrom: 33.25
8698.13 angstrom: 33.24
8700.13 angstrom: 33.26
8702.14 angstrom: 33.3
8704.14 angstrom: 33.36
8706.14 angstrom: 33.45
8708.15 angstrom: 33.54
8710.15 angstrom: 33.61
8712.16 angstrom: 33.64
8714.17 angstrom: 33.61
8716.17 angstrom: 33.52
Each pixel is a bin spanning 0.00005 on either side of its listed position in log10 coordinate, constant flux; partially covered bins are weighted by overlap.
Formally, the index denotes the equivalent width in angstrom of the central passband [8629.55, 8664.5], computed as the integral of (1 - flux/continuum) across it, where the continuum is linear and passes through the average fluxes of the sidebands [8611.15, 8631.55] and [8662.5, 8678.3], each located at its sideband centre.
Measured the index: 0.50 angstrom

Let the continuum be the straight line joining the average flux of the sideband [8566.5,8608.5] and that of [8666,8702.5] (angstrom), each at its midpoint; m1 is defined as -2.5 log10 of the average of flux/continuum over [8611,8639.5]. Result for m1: 0.02 mag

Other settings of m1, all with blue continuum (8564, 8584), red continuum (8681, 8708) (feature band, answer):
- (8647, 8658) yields 0.06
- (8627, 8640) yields 0.06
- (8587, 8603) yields 0.01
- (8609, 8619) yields 0.01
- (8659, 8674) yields 0.12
